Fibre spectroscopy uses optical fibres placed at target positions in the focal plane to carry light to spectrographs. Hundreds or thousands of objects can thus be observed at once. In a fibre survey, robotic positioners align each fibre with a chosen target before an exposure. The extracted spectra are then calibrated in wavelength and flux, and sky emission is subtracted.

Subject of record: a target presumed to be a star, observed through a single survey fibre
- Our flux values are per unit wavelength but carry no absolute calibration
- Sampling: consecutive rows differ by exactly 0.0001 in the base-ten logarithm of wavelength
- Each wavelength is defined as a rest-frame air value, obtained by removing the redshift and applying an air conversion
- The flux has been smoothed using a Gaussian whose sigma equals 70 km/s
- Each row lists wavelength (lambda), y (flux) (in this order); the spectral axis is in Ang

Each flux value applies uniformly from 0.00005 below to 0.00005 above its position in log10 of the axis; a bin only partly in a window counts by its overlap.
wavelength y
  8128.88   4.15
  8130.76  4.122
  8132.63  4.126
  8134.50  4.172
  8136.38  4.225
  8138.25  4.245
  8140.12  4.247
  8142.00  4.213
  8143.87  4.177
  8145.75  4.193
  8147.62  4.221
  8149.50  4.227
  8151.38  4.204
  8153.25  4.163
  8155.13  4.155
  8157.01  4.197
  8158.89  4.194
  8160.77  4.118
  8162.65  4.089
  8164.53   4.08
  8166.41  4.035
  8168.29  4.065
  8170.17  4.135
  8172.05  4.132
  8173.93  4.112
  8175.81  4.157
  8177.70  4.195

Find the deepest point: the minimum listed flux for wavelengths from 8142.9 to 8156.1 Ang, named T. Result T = 4.155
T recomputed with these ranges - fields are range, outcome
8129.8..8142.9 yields 4.122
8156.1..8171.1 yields 4.035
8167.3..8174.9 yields 4.065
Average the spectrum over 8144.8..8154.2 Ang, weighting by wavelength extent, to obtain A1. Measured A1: 4.2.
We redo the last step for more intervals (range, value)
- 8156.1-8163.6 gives 4.15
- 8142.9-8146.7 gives 4.19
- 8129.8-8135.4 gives 4.14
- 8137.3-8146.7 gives 4.22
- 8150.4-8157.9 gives 4.18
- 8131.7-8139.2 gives 4.19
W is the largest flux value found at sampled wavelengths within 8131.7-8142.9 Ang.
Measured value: 4.247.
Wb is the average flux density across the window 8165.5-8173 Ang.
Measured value 4.09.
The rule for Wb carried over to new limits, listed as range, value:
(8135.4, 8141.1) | 4.24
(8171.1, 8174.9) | 4.13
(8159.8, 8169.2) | 4.08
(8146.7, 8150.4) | 4.22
